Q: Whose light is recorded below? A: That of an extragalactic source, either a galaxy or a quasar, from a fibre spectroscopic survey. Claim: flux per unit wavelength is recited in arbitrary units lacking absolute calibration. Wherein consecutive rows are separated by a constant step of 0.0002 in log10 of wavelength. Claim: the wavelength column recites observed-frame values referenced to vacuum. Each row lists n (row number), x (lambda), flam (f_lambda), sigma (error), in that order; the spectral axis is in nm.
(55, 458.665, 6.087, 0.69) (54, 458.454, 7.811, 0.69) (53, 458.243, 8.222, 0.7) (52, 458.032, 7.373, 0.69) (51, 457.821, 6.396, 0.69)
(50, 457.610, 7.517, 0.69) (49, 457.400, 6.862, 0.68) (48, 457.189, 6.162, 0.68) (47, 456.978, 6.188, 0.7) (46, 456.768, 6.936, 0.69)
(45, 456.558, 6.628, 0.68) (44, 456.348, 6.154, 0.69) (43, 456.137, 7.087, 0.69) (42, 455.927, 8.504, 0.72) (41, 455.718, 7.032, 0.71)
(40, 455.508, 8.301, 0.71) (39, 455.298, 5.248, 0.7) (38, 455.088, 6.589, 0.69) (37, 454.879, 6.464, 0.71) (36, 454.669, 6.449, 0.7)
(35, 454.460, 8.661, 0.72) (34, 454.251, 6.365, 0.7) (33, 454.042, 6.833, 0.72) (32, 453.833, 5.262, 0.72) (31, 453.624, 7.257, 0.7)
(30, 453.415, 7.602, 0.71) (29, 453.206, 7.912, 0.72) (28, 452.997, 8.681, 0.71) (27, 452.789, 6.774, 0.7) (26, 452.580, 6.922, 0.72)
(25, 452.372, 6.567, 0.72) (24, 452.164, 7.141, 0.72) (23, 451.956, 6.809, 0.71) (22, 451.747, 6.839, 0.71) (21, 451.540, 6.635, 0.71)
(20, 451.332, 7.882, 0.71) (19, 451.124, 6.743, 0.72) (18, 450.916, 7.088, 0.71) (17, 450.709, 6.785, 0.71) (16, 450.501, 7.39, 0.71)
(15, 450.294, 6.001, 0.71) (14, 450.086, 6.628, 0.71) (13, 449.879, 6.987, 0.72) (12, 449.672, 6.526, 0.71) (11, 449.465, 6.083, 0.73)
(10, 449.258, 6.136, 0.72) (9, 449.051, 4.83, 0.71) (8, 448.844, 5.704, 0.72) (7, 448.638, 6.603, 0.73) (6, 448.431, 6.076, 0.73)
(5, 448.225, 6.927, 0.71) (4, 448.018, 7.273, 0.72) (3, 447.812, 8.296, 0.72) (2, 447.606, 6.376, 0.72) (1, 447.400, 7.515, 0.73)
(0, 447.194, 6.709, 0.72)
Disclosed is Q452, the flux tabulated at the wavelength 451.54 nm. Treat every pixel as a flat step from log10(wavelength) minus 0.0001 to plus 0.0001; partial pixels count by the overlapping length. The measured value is 6.635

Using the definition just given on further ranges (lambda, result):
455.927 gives 8.504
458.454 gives 7.811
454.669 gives 6.449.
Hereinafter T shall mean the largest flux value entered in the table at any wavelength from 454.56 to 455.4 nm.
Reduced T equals 6.589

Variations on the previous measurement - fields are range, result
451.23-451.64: 7.882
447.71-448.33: 8.296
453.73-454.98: 8.661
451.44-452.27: 7.141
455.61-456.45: 8.504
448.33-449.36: 6.603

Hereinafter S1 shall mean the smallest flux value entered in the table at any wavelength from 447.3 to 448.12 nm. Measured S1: 6.376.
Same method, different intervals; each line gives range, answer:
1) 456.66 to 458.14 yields 6.162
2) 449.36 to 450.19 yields 6.083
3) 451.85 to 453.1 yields 6.567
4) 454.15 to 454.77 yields 6.365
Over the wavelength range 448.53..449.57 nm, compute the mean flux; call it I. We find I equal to 5.87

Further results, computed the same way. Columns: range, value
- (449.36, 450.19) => 6.56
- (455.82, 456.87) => 7.07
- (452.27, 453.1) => 7.24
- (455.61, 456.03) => 7.78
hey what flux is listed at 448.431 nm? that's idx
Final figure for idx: 6.076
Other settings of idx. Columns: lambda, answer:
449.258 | 6.136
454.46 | 8.661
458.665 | 6.087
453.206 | 7.912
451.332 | 7.882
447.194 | 6.709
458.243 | 8.222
